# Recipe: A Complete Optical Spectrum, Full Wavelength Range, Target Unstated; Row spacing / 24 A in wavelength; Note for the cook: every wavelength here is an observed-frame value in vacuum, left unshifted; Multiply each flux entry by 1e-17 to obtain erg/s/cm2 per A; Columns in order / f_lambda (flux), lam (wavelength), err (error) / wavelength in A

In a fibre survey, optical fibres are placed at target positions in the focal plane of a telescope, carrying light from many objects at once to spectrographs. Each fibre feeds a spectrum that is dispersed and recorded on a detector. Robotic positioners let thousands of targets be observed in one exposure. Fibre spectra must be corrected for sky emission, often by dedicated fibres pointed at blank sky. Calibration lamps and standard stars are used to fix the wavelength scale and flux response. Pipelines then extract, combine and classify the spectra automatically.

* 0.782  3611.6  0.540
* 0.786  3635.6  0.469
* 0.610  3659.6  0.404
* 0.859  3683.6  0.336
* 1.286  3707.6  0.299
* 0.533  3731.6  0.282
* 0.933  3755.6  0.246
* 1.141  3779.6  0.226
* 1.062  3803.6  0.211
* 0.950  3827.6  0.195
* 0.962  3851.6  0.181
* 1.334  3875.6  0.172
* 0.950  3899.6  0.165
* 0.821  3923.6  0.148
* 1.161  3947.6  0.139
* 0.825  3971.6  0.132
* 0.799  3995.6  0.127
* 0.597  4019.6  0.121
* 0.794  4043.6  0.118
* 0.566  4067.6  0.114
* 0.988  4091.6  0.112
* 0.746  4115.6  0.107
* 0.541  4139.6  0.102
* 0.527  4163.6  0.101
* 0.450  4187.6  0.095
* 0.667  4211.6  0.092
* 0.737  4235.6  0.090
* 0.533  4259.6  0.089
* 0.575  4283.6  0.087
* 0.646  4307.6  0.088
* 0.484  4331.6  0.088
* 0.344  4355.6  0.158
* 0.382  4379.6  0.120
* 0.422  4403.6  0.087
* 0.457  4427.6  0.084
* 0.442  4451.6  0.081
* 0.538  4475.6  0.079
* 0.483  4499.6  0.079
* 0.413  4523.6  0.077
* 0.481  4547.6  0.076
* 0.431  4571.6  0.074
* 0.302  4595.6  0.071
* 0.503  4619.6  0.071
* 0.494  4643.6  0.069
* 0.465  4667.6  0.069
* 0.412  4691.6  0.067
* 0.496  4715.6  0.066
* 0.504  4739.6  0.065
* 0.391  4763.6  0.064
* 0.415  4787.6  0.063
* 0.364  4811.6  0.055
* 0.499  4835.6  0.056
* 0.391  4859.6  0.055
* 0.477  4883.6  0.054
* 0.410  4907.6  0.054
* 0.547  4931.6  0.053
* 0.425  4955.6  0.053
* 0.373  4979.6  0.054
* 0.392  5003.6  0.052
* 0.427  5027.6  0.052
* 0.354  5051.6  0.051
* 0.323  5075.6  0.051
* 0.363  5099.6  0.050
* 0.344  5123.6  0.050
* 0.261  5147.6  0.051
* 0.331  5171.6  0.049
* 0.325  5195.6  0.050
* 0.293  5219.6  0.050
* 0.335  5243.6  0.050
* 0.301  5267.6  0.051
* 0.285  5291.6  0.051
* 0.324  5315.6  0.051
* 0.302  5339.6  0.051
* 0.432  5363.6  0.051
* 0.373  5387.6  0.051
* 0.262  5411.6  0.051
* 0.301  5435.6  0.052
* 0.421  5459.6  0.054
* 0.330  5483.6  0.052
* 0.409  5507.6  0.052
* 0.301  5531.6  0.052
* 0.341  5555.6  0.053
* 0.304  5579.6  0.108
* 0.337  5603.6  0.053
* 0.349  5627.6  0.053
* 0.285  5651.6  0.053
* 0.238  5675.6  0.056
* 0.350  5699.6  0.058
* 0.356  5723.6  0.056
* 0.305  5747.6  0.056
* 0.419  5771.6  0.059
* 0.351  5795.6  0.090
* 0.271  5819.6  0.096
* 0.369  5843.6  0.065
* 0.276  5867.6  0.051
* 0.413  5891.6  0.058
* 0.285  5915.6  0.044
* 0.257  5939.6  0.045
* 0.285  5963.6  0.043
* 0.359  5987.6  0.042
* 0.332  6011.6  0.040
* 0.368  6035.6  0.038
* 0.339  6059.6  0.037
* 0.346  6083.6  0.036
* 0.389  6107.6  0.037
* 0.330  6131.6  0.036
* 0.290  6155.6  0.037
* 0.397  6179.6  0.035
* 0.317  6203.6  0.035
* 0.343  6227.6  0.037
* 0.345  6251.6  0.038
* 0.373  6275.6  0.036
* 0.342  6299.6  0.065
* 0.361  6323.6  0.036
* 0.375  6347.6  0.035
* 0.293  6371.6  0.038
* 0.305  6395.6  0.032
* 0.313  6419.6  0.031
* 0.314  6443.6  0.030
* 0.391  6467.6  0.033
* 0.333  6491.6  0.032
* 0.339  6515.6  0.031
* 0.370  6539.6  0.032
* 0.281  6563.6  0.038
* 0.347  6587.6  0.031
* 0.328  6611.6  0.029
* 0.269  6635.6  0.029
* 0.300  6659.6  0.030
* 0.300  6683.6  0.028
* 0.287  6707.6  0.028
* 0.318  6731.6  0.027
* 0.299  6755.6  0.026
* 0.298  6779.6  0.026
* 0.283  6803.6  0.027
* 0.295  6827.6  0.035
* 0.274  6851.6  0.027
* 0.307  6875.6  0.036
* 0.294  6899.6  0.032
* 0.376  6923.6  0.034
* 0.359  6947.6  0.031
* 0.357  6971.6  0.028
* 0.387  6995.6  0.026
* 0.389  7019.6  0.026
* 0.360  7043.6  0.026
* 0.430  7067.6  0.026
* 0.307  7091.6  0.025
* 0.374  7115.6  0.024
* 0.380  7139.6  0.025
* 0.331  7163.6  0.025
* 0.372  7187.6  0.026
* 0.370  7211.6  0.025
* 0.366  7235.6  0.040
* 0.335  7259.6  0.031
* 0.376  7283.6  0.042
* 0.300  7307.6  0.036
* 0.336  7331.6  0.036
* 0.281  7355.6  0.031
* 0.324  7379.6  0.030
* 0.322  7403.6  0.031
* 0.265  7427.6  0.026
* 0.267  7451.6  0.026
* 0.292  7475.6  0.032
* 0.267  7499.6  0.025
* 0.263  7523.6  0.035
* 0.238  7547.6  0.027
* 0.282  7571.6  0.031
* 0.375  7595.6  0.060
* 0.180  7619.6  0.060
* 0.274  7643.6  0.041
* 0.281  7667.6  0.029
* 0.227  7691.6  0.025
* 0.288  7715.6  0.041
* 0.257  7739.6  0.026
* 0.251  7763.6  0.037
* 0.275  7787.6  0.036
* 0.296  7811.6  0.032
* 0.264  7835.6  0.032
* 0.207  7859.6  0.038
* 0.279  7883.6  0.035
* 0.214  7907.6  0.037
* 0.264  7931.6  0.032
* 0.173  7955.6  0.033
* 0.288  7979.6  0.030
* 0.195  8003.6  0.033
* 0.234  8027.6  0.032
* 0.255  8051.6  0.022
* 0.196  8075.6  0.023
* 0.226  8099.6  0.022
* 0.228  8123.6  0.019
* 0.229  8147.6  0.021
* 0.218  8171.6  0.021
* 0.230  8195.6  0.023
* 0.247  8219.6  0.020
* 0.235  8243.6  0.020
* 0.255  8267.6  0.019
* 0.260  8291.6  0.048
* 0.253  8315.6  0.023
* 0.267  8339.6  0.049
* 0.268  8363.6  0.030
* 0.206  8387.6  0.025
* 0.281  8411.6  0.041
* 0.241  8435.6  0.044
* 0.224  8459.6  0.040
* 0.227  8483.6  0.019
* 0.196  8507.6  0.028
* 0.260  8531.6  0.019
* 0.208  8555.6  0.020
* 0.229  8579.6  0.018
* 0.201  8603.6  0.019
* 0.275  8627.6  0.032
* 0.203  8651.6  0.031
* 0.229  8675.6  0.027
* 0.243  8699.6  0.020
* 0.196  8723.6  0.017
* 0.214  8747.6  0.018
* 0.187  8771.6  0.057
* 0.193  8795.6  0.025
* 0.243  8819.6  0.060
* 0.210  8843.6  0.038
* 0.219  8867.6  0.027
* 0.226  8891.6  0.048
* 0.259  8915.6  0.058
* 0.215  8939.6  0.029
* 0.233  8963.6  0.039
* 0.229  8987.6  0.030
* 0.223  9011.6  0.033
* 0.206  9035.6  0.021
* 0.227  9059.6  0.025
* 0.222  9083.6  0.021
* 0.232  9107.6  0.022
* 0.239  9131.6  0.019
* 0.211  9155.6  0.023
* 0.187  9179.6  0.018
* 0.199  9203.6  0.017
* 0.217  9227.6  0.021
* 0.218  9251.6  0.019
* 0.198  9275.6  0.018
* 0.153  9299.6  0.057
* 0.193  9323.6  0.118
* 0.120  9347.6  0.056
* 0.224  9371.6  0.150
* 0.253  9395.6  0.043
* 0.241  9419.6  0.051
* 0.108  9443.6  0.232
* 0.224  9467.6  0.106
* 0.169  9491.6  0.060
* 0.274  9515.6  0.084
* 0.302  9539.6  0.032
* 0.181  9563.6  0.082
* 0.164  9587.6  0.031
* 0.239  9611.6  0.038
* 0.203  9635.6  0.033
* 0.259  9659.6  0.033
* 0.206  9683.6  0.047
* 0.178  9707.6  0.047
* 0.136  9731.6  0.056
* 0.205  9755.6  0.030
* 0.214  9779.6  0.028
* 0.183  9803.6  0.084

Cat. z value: 0.554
